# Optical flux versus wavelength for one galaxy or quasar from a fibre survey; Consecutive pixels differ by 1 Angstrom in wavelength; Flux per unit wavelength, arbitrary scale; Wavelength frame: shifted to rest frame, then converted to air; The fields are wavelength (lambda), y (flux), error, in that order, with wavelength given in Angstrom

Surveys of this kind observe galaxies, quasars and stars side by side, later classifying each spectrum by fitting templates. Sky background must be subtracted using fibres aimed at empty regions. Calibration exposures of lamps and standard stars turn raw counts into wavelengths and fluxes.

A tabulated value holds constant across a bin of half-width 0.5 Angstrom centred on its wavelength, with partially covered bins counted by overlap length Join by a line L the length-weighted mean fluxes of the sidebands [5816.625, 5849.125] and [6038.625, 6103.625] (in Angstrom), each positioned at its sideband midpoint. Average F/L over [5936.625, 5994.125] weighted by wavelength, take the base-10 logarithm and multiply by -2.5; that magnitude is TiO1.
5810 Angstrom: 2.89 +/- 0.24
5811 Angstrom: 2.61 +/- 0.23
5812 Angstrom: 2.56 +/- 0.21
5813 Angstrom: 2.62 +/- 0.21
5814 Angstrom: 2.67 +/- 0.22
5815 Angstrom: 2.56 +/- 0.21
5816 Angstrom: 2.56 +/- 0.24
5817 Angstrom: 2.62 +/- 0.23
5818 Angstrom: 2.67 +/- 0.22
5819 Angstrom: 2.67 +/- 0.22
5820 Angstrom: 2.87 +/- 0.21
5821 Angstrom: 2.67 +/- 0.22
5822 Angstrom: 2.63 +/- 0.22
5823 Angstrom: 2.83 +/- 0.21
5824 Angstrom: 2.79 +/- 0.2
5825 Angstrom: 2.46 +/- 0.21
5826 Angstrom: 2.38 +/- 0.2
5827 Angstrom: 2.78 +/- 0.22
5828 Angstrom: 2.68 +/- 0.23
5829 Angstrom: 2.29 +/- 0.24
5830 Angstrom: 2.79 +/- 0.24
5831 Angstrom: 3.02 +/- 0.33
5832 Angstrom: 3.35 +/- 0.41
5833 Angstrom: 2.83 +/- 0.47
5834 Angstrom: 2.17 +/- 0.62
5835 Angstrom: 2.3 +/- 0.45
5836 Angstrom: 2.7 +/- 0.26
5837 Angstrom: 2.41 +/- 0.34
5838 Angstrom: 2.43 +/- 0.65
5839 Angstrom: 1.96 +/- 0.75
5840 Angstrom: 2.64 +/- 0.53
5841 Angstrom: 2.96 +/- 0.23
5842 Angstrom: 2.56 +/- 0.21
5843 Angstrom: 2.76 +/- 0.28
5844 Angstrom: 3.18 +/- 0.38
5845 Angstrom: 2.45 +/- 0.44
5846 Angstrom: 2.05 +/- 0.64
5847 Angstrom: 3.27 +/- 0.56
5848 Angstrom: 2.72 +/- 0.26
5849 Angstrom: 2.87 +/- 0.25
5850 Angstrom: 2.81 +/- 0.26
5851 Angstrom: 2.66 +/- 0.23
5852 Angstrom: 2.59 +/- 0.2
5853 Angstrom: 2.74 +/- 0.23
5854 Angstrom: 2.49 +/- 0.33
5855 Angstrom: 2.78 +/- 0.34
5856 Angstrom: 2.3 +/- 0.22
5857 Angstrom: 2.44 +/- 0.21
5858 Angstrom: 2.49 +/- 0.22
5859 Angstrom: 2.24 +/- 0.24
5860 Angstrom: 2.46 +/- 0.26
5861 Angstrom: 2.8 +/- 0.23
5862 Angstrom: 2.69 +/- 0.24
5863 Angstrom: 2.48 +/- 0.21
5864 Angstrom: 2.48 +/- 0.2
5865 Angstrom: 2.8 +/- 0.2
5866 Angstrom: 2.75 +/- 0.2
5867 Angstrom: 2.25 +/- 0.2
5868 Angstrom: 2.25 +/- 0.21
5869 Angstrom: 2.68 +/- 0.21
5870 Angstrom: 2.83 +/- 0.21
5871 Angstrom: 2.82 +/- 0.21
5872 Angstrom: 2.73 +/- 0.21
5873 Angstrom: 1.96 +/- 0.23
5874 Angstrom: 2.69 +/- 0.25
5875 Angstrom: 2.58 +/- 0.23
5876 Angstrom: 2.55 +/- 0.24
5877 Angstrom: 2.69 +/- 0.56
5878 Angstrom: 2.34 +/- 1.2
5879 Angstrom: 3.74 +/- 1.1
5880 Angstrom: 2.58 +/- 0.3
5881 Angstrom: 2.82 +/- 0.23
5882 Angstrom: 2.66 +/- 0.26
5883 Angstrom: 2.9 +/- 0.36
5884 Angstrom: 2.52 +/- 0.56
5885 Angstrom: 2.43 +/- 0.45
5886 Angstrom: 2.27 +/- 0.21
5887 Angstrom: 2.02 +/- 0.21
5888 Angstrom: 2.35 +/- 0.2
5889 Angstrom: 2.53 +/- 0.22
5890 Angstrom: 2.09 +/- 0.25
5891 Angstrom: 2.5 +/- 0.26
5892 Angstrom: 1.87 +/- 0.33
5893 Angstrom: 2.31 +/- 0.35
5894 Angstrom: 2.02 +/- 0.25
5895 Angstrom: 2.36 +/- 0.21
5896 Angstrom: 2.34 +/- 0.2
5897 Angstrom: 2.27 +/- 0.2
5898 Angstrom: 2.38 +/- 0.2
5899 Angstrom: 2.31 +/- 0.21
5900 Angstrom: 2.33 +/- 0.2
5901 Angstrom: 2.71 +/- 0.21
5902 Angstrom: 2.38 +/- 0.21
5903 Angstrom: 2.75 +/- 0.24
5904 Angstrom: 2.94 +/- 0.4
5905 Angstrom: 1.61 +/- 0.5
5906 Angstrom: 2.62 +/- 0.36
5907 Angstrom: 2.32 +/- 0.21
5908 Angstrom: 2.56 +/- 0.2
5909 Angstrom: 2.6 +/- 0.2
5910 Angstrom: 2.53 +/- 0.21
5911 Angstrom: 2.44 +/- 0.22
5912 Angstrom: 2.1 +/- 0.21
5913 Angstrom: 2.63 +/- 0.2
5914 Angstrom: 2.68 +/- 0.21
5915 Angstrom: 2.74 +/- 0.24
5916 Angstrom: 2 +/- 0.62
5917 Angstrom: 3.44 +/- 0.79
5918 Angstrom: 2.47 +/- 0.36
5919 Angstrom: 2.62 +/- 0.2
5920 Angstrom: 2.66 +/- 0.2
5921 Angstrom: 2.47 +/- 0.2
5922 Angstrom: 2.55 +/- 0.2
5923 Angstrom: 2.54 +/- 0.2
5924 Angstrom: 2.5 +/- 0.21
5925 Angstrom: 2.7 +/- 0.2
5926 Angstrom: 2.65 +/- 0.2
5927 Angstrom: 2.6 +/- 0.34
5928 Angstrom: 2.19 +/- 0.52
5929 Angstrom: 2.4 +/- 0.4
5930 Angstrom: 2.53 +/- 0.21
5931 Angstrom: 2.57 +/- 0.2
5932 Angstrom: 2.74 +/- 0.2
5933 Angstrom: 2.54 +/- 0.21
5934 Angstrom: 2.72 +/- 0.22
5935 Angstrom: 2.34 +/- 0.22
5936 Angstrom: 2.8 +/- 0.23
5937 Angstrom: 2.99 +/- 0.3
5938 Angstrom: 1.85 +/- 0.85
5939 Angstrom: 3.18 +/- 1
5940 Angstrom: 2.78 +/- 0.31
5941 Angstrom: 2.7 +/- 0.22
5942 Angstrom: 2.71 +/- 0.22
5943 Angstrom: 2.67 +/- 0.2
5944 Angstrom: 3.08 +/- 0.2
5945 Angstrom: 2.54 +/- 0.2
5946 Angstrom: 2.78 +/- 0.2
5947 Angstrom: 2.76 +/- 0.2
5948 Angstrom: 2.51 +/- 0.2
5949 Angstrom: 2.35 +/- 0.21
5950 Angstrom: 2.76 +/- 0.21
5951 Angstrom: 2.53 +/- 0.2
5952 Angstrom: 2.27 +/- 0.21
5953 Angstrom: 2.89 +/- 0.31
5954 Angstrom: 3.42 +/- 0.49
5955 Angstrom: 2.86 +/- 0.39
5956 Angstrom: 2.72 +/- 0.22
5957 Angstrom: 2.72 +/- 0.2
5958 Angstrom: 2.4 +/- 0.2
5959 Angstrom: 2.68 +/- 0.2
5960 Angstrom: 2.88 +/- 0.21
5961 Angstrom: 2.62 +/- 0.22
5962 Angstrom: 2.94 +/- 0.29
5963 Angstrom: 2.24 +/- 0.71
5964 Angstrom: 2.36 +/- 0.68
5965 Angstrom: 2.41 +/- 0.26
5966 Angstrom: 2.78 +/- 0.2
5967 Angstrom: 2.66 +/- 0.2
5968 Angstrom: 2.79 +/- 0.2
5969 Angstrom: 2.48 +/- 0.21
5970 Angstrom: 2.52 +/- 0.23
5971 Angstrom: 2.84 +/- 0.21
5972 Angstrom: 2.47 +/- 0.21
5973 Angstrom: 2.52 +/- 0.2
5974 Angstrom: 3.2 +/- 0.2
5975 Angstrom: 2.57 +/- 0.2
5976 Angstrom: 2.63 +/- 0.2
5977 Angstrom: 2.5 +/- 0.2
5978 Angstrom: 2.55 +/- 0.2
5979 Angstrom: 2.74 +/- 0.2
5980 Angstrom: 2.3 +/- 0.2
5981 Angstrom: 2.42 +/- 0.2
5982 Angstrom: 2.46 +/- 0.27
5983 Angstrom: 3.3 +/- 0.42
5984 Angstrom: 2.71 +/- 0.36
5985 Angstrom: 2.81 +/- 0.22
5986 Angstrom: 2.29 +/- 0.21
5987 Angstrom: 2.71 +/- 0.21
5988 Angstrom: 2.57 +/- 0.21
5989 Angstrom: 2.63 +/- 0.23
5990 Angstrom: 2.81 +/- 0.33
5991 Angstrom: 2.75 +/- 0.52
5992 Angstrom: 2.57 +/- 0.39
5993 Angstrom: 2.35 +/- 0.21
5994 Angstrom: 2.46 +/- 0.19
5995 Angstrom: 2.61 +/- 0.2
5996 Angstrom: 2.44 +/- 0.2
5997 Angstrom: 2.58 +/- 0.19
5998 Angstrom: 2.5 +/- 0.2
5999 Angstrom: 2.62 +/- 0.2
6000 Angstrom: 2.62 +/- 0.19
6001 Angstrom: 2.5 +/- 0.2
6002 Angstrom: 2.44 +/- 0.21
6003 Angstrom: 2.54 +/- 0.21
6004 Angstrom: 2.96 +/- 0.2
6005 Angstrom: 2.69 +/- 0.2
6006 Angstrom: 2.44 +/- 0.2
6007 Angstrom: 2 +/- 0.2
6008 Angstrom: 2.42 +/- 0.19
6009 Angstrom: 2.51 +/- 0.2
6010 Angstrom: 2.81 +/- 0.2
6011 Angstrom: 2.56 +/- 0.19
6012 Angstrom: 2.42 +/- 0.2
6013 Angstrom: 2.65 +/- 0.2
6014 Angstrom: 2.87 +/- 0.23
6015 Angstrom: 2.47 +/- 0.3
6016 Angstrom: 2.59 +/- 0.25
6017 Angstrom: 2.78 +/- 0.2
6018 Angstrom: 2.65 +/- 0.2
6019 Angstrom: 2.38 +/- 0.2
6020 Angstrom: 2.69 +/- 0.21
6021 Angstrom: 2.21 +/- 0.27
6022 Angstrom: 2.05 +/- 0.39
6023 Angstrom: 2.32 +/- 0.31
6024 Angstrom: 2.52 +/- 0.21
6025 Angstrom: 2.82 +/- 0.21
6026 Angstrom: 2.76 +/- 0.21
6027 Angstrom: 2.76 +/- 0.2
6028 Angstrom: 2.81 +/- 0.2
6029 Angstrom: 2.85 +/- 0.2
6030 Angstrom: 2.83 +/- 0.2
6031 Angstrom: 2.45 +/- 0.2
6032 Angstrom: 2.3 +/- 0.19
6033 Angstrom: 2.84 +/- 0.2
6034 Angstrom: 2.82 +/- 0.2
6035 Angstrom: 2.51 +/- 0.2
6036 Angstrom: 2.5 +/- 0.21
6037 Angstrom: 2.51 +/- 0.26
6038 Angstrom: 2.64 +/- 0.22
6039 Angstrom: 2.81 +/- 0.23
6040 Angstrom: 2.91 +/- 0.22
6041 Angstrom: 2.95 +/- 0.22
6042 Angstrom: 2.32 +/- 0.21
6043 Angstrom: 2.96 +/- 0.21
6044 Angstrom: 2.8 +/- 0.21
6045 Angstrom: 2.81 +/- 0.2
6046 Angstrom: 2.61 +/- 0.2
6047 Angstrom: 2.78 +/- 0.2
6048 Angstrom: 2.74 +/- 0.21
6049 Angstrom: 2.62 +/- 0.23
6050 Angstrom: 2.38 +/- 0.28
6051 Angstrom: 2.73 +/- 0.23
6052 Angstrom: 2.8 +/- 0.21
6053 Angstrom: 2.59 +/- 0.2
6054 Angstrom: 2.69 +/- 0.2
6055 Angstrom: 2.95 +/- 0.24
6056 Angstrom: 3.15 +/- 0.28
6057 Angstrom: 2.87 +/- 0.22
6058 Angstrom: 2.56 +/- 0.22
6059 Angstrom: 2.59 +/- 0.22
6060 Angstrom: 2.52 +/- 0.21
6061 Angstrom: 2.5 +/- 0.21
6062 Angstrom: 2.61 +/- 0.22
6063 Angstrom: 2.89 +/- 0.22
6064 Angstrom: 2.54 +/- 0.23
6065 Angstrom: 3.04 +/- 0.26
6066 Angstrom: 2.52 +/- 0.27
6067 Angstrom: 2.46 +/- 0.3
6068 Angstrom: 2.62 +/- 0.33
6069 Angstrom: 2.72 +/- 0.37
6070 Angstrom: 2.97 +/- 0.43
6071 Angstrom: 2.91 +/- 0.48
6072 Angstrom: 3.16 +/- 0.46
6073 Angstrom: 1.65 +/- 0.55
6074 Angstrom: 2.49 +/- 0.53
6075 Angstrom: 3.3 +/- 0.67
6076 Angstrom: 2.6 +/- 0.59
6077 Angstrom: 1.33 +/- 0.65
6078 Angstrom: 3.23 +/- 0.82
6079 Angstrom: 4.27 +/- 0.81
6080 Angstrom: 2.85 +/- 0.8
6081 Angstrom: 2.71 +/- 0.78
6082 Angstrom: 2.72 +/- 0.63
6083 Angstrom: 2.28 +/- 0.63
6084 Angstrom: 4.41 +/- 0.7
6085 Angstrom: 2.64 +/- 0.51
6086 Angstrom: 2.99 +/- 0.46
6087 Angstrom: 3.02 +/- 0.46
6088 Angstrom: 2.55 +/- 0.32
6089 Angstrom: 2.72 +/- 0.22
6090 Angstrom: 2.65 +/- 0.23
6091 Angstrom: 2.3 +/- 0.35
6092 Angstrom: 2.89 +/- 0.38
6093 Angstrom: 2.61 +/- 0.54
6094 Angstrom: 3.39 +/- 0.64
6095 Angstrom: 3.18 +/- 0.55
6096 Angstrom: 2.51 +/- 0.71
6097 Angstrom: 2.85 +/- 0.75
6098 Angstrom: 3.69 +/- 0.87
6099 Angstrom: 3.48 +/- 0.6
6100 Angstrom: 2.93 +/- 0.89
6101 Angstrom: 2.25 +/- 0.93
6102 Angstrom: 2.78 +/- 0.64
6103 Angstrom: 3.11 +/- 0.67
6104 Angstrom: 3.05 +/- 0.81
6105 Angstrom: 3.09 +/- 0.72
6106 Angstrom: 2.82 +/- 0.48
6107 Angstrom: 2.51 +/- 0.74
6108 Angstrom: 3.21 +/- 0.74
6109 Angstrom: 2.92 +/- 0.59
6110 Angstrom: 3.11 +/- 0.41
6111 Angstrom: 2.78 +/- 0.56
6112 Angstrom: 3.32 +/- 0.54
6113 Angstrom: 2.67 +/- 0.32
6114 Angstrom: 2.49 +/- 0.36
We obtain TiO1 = 0.031 mag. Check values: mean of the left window 2.66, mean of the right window 2.79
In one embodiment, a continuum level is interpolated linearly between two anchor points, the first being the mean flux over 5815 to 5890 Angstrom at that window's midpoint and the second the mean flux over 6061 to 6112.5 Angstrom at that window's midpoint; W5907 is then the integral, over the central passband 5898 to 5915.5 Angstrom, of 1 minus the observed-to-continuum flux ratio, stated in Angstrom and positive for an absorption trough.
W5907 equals 1.2 Angstrom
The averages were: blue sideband 2.61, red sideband 2.85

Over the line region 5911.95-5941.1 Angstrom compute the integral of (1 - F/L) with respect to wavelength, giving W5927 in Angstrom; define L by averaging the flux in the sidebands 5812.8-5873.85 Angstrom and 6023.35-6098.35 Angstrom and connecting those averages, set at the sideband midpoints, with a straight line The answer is 0.8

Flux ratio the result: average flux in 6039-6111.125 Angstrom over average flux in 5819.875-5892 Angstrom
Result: 1.1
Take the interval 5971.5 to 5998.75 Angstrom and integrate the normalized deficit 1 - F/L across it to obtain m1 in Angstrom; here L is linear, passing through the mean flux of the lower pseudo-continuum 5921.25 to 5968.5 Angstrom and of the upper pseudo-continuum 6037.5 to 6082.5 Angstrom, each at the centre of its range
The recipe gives 0.6 Angstrom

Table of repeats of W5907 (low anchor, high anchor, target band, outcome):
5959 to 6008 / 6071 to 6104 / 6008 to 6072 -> 1.8 Angstrom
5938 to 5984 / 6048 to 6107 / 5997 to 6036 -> 2.2 Angstrom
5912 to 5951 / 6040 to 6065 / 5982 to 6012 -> 0.9 Angstrom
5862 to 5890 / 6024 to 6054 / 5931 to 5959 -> -0.7 Angstrom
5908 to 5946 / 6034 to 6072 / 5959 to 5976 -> 0.0 Angstrom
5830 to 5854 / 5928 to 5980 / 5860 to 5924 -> 3.6 Angstrom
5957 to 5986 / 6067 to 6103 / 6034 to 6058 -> 0.4 Angstrom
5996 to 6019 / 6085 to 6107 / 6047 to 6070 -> 0.5 Angstrom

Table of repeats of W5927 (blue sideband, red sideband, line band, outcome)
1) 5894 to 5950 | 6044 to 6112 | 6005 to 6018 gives 0.7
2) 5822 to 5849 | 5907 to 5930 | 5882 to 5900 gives 1.7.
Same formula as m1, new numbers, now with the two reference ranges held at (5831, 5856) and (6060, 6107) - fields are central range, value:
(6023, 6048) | 0.9 Angstrom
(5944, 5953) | 0.4 Angstrom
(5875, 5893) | 1.1 Angstrom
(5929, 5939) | 0.5 Angstrom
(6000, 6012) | 1.0 Angstrom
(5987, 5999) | 0.8 Angstrom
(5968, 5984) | 0.6 Angstrom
